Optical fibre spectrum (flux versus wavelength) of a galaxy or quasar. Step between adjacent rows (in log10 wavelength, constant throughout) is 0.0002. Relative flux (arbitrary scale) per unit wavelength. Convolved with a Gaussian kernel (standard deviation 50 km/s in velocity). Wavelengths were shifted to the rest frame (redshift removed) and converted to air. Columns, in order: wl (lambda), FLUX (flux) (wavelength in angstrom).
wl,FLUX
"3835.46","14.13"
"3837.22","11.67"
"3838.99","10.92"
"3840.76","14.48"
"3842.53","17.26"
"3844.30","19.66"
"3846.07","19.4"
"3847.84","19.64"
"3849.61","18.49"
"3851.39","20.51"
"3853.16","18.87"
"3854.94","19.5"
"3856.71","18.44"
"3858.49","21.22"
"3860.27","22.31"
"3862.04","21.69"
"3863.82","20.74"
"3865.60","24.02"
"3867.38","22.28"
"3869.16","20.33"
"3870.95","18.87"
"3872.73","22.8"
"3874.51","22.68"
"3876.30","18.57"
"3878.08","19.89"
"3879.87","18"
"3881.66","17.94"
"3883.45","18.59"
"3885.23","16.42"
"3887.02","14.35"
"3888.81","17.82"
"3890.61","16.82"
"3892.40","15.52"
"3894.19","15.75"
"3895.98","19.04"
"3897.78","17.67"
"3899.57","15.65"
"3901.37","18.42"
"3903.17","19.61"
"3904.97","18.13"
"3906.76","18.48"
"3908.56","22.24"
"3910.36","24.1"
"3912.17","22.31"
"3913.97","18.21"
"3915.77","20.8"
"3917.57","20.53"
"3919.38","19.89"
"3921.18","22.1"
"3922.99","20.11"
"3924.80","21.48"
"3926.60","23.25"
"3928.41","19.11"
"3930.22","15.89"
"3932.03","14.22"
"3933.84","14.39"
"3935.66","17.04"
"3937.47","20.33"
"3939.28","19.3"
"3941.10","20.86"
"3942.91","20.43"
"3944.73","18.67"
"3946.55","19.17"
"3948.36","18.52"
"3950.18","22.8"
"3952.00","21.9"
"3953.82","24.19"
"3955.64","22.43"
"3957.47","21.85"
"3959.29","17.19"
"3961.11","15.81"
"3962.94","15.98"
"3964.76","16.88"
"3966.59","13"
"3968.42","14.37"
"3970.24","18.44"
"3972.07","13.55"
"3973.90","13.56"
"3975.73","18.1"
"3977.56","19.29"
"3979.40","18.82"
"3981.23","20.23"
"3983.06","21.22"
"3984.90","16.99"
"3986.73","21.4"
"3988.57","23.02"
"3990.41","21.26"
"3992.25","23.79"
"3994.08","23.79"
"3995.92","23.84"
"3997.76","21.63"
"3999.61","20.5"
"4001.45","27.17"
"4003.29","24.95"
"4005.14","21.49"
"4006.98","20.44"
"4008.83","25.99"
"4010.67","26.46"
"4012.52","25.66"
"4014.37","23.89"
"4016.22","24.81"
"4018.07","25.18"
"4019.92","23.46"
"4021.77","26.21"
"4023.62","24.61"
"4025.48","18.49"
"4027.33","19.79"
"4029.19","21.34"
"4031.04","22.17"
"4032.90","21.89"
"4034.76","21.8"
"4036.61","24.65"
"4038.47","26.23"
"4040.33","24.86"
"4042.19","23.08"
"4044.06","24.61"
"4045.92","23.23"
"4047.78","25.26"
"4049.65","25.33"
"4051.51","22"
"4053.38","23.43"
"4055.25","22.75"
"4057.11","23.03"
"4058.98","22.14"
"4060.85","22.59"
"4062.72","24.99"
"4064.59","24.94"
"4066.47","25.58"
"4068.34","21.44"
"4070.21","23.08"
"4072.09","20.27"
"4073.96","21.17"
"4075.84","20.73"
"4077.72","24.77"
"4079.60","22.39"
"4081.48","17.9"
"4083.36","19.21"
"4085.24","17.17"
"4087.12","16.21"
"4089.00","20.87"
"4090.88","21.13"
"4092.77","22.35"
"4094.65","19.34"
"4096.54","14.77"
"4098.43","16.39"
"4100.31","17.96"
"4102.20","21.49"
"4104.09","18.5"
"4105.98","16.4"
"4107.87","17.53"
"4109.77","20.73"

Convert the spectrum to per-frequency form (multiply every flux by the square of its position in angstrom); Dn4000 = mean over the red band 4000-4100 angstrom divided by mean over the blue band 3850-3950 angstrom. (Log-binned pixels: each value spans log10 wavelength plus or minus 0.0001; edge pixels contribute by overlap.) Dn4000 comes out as 1.25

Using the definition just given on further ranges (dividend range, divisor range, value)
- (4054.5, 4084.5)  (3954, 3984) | 1.32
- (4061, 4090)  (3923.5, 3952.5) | 1.19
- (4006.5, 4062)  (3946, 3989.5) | 1.30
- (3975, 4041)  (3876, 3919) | 1.29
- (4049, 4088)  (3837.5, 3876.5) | 1.25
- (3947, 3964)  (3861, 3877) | 0.98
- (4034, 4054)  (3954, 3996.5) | 1.31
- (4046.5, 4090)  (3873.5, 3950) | 1.26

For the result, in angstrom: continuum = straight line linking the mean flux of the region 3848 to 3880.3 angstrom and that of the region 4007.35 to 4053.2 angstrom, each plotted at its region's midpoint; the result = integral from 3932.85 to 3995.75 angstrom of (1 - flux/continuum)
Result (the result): 9.4 angstrom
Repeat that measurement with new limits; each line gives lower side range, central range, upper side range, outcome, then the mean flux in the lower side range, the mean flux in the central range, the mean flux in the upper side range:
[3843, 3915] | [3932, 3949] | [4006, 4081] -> 1.9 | 19.4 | 18.5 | 23.3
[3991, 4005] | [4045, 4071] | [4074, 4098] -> -3.3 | 23.5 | 23.6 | 19.7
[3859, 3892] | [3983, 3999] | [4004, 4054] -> 0.5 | 19.6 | 21.9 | 23.6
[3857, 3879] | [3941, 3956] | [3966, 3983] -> -2.5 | 21.2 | 21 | 16.9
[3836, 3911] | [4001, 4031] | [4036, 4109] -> -4.2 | 18.7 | 23.6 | 21.5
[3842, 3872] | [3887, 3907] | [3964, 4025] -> 3.1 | 20.2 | 17.4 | 21.3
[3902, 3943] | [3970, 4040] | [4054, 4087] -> -3.9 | 19.7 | 22.1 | 21.9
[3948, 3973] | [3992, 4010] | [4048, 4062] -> -2.6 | 18.3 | 23.4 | 23.2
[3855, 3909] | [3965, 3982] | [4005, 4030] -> 4.2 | 19.1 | 16.6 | 23.5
